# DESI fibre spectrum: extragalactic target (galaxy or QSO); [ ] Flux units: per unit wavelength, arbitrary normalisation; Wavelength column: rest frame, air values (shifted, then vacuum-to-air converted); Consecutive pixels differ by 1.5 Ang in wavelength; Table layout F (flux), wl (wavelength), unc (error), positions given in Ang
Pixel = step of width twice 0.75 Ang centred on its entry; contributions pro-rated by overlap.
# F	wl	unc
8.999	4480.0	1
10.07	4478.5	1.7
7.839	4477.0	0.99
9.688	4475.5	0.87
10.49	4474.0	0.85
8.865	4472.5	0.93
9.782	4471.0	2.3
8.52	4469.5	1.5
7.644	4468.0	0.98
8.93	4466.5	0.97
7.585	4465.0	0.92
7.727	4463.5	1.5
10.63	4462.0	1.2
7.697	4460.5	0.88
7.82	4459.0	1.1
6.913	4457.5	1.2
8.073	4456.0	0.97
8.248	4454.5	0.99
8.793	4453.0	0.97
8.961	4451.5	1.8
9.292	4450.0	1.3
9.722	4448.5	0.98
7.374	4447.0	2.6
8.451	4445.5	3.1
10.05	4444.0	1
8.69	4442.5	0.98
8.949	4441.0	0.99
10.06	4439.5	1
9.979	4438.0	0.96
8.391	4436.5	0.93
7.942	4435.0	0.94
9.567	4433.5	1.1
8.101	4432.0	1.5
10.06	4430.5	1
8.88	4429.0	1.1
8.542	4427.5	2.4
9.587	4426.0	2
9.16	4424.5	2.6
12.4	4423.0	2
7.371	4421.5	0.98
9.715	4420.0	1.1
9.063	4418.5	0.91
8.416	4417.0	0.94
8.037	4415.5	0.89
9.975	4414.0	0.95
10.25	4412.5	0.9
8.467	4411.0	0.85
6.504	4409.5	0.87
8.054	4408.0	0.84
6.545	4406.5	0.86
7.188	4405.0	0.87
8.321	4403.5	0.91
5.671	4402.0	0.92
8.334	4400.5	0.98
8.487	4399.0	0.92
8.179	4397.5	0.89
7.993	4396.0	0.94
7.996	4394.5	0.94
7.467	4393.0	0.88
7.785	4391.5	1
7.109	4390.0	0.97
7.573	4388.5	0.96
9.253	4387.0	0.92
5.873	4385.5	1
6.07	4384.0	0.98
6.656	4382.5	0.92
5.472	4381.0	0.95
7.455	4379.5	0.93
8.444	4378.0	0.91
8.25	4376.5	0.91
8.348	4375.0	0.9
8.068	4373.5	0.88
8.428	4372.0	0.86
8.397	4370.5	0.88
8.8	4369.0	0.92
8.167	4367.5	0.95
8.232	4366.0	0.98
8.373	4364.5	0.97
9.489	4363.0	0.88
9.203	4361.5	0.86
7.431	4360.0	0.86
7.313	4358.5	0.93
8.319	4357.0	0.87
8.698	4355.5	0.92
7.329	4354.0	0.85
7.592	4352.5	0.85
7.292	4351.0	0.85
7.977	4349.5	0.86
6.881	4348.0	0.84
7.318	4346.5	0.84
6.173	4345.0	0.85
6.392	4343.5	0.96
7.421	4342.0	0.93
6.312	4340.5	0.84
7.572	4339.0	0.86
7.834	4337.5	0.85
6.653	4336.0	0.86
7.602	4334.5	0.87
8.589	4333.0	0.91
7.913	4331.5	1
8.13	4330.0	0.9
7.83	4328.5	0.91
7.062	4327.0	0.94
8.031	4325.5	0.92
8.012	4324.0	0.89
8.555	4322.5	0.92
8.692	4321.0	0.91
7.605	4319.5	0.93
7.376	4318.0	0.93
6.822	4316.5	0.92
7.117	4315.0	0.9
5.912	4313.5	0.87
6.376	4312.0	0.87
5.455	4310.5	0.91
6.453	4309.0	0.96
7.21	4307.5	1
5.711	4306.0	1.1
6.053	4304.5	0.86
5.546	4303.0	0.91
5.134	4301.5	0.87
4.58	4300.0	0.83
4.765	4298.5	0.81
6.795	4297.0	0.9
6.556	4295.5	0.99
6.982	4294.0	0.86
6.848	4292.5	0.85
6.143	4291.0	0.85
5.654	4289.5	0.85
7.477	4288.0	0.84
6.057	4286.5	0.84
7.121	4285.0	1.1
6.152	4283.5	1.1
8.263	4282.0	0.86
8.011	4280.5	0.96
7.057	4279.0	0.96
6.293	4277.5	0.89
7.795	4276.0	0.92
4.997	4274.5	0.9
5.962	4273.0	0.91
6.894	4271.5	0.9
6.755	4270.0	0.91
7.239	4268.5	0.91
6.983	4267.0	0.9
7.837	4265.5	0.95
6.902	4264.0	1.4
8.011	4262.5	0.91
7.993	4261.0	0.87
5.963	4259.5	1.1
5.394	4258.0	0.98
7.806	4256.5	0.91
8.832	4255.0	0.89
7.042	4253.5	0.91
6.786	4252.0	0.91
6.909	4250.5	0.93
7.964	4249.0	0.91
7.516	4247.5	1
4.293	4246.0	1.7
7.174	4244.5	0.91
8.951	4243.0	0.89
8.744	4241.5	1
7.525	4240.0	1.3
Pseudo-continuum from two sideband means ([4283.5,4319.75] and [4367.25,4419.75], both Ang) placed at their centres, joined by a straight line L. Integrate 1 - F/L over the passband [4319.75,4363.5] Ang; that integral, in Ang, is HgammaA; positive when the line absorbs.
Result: -4.5 Ang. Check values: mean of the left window 6.3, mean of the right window 7.87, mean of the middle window 7.7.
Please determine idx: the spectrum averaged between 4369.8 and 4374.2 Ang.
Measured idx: 8.3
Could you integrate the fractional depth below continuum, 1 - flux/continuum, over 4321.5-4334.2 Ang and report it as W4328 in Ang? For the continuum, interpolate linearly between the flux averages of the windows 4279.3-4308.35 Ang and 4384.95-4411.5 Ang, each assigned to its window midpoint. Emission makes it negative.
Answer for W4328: -2.3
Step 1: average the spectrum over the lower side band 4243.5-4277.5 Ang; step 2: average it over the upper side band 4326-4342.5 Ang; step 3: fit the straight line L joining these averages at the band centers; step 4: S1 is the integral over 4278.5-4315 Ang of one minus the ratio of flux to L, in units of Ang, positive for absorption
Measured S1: 4.5 Ang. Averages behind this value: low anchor 6.96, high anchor 7.55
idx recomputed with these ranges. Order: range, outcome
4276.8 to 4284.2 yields 7.17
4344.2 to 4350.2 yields 7.07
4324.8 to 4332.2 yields 7.79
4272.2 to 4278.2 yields 6.27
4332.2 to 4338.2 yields 7.67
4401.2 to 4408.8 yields 7.16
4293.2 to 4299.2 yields 6.29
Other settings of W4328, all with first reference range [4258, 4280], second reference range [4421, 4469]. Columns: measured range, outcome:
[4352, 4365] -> -0.58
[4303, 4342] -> 1.34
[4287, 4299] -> 1.18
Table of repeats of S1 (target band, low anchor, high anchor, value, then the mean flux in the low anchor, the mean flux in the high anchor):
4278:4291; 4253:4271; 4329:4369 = 0.78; 7.23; 7.72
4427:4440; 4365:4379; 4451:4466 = -1.22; 8.33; 8.24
